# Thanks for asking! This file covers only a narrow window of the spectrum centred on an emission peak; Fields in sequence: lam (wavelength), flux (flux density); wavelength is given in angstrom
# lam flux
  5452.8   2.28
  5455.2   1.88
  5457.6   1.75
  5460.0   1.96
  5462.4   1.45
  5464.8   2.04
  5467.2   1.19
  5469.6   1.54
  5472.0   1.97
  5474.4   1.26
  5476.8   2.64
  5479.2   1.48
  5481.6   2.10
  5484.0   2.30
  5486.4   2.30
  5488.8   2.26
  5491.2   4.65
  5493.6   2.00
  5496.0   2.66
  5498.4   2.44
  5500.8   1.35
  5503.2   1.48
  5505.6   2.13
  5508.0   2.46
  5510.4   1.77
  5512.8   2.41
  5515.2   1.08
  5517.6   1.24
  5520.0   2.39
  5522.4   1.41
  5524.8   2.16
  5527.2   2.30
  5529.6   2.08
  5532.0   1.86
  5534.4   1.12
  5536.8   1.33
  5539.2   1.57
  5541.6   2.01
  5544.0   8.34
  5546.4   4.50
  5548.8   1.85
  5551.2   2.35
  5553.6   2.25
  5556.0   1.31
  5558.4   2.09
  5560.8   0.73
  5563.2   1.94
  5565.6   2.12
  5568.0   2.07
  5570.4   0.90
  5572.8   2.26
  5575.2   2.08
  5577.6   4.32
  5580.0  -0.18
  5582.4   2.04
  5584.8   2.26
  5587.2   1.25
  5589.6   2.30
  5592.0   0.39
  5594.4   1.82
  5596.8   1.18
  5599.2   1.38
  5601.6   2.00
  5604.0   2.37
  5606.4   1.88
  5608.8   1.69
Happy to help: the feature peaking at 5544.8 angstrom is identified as [O III] 5007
